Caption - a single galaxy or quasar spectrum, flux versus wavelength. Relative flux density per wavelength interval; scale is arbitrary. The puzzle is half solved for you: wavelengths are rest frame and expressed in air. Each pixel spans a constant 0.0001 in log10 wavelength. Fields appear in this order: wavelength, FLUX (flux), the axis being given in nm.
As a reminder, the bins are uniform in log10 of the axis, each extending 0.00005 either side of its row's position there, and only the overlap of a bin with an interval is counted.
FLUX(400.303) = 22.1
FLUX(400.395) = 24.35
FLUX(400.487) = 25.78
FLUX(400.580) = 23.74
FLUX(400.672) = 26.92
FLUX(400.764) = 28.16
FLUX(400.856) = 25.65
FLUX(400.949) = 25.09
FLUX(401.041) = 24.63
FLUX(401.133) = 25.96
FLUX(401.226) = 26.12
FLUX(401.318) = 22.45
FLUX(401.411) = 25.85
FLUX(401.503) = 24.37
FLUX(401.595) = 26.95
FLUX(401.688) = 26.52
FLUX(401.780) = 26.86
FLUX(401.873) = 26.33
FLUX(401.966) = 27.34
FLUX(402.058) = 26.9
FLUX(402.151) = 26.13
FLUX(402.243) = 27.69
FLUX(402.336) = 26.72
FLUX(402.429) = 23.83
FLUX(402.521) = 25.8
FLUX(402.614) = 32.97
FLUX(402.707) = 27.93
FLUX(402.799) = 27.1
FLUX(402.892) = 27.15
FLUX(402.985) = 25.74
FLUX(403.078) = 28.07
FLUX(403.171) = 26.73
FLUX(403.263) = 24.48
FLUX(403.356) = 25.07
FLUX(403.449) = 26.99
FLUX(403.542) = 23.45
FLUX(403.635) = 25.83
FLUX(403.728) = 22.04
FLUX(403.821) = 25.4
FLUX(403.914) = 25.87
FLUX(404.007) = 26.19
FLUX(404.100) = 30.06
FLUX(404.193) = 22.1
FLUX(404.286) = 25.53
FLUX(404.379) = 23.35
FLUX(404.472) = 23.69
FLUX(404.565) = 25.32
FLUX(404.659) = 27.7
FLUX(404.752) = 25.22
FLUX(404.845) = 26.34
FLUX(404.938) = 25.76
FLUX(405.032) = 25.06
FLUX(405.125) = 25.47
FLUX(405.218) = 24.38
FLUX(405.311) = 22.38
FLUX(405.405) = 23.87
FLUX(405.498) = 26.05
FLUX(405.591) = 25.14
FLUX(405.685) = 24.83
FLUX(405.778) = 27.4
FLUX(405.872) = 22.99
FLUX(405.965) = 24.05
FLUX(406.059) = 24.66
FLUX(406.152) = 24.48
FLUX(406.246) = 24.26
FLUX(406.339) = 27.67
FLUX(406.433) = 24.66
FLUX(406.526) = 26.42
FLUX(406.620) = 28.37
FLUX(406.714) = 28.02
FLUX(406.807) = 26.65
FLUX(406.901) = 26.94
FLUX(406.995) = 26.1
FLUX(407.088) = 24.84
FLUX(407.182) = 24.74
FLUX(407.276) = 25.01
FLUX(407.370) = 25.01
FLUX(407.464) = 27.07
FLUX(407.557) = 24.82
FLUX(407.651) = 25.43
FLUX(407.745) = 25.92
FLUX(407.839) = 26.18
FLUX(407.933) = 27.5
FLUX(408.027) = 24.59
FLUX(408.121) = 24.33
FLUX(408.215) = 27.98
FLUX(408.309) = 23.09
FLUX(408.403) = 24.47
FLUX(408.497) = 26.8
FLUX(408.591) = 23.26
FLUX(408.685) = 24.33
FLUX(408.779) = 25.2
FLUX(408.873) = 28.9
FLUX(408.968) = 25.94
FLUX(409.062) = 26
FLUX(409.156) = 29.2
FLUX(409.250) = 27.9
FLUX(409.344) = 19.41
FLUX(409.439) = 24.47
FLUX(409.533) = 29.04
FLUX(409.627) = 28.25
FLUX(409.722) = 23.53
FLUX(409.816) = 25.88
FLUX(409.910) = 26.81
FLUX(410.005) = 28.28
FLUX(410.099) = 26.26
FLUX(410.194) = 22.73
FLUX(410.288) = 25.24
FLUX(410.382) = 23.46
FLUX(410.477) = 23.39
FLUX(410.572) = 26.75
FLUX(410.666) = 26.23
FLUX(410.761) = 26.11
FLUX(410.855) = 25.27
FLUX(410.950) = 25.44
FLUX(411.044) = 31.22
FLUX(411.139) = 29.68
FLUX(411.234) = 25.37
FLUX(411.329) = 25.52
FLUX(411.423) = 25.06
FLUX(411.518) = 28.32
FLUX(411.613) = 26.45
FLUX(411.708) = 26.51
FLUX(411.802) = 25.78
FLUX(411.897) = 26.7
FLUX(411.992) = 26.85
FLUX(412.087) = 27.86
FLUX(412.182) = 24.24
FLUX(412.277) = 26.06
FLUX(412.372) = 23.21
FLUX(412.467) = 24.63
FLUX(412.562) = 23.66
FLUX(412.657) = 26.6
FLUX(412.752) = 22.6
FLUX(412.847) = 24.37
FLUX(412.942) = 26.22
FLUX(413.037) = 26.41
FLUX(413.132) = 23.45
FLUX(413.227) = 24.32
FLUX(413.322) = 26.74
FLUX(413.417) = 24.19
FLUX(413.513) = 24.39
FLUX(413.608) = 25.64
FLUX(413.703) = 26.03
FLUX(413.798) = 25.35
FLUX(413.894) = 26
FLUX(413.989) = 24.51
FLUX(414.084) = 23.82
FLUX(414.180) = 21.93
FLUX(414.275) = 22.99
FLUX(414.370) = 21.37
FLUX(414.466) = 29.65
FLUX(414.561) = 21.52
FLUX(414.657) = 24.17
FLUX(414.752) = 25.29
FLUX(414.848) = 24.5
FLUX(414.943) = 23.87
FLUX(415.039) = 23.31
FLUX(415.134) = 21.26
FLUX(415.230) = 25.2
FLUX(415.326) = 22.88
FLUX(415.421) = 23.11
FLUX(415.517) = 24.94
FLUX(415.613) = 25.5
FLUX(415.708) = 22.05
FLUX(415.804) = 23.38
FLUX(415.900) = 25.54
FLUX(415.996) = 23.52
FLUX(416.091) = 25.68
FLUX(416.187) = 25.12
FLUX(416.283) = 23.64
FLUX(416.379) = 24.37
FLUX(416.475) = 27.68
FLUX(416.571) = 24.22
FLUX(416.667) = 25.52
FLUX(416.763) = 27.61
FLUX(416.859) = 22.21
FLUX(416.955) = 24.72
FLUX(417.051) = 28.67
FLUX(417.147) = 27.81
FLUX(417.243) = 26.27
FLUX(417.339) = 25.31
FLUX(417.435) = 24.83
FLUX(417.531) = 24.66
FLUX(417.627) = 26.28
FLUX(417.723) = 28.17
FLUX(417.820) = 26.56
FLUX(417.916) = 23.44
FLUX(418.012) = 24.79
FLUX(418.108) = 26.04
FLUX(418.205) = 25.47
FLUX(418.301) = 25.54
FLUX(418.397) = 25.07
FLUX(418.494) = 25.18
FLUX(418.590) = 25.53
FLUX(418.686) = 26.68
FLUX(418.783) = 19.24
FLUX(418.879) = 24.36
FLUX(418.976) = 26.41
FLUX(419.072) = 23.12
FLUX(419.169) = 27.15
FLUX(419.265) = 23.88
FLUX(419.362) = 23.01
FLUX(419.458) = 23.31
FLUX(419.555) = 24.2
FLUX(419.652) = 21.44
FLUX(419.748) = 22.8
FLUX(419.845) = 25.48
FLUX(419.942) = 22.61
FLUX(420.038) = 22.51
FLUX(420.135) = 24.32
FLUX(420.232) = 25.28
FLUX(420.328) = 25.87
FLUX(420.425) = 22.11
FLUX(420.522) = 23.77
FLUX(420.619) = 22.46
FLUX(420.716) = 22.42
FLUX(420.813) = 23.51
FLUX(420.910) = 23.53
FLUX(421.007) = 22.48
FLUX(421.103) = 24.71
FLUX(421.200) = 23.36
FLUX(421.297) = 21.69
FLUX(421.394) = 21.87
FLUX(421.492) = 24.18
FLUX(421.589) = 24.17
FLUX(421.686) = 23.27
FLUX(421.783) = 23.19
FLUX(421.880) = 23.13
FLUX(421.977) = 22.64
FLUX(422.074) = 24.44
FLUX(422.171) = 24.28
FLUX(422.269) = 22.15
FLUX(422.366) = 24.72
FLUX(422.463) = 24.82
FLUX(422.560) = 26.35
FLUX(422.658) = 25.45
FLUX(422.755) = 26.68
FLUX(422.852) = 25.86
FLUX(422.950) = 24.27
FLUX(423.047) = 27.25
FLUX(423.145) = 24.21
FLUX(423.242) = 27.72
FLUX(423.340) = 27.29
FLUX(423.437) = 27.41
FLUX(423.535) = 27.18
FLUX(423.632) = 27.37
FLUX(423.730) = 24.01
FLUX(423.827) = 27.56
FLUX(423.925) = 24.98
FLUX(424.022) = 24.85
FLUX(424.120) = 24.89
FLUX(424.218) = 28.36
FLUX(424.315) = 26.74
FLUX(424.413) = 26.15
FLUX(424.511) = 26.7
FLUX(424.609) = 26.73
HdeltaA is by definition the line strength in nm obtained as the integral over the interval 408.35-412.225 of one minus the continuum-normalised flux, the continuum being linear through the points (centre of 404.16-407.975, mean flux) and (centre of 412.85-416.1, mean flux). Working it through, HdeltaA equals -0.18 nm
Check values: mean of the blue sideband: 25.4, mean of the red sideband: 24.4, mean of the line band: 26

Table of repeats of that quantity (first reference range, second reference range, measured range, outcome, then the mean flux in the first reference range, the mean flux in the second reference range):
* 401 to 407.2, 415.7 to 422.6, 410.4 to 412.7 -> -0.09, 25.8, 24.4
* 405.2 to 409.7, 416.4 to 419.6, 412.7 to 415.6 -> 0.12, 25.6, 25.2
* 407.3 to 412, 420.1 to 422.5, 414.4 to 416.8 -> 0.02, 25.9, 23.5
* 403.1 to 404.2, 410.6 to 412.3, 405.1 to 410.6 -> 0.12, 25.5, 26.6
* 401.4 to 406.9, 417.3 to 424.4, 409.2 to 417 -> 0.03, 25.8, 24.7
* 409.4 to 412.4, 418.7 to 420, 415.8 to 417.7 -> -0.08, 26.1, 23.7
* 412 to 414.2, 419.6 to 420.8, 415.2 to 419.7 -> -0.16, 24.9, 23.4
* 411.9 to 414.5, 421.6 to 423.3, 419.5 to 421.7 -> 0.12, 24.9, 24.7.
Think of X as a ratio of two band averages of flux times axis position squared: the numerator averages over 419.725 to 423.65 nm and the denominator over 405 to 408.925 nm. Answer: 1.0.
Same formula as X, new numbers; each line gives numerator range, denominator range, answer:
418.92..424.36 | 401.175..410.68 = 1.03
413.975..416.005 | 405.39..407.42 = 0.97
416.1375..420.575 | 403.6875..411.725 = 1.02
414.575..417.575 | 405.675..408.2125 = 1.00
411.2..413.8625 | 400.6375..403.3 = 1.01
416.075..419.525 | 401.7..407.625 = 1.04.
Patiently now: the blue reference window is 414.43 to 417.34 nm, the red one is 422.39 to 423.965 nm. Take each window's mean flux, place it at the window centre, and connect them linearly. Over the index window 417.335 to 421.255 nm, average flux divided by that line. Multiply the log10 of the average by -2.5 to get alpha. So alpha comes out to 0.05 mag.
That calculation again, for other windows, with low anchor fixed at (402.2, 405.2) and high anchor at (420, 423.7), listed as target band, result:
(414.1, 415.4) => 0.06 mag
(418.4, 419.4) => 0.01 mag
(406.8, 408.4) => 0.00 mag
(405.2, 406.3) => 0.05 mag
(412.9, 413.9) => -0.01 mag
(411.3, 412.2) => -0.05 mag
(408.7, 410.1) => -0.03 mag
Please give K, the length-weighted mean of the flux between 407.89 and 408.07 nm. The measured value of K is 26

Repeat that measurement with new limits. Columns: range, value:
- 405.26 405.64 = 24.3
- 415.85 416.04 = 24.5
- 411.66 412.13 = 26.7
